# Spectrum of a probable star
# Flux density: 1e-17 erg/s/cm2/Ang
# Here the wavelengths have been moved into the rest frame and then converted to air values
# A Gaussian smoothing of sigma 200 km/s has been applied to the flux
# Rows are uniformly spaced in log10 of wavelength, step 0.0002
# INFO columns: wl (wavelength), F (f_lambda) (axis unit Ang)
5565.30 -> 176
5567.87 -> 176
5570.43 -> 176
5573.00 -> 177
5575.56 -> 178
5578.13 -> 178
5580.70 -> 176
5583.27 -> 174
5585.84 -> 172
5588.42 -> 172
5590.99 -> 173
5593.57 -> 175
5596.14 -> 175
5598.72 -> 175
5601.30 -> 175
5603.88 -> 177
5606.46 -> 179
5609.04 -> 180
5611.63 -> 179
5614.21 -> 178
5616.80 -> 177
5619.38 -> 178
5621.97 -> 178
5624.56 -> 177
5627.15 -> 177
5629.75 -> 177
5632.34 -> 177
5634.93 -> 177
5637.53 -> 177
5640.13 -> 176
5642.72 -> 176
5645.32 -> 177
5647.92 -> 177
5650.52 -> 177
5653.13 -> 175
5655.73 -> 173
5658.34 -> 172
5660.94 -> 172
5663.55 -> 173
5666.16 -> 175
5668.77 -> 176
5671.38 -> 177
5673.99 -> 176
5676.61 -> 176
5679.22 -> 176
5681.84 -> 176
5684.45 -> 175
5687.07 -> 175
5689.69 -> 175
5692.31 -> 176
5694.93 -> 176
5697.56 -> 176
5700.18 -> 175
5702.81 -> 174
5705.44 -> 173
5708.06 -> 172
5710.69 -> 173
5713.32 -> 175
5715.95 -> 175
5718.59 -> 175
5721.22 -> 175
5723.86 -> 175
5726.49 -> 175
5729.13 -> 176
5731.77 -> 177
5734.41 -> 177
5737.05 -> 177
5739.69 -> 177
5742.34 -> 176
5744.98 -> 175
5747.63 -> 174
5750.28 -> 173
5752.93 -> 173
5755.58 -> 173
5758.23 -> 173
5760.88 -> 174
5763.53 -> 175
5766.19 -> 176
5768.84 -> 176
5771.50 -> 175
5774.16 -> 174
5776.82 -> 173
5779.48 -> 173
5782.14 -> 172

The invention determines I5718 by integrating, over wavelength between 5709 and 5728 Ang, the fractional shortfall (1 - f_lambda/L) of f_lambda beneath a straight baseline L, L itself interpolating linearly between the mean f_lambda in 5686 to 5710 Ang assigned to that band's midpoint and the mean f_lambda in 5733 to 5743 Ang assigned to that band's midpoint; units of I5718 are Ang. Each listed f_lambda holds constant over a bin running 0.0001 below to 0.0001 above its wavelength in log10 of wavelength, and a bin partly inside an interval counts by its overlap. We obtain 0.1 Ang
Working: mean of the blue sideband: 175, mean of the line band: 175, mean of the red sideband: 177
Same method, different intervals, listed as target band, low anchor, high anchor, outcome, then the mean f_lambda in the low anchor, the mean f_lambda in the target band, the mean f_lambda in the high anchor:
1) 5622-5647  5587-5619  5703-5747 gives -0.12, 176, 177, 175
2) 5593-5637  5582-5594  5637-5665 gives -0.84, 173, 177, 175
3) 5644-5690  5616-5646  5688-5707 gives 0.19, 177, 175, 175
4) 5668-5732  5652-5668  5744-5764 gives -0.60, 173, 175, 174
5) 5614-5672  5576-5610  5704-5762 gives -0.26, 175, 176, 175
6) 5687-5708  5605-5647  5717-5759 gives 0.13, 178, 175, 175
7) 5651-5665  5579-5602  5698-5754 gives 0.10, 174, 173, 175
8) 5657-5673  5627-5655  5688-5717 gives 0.14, 177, 174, 175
